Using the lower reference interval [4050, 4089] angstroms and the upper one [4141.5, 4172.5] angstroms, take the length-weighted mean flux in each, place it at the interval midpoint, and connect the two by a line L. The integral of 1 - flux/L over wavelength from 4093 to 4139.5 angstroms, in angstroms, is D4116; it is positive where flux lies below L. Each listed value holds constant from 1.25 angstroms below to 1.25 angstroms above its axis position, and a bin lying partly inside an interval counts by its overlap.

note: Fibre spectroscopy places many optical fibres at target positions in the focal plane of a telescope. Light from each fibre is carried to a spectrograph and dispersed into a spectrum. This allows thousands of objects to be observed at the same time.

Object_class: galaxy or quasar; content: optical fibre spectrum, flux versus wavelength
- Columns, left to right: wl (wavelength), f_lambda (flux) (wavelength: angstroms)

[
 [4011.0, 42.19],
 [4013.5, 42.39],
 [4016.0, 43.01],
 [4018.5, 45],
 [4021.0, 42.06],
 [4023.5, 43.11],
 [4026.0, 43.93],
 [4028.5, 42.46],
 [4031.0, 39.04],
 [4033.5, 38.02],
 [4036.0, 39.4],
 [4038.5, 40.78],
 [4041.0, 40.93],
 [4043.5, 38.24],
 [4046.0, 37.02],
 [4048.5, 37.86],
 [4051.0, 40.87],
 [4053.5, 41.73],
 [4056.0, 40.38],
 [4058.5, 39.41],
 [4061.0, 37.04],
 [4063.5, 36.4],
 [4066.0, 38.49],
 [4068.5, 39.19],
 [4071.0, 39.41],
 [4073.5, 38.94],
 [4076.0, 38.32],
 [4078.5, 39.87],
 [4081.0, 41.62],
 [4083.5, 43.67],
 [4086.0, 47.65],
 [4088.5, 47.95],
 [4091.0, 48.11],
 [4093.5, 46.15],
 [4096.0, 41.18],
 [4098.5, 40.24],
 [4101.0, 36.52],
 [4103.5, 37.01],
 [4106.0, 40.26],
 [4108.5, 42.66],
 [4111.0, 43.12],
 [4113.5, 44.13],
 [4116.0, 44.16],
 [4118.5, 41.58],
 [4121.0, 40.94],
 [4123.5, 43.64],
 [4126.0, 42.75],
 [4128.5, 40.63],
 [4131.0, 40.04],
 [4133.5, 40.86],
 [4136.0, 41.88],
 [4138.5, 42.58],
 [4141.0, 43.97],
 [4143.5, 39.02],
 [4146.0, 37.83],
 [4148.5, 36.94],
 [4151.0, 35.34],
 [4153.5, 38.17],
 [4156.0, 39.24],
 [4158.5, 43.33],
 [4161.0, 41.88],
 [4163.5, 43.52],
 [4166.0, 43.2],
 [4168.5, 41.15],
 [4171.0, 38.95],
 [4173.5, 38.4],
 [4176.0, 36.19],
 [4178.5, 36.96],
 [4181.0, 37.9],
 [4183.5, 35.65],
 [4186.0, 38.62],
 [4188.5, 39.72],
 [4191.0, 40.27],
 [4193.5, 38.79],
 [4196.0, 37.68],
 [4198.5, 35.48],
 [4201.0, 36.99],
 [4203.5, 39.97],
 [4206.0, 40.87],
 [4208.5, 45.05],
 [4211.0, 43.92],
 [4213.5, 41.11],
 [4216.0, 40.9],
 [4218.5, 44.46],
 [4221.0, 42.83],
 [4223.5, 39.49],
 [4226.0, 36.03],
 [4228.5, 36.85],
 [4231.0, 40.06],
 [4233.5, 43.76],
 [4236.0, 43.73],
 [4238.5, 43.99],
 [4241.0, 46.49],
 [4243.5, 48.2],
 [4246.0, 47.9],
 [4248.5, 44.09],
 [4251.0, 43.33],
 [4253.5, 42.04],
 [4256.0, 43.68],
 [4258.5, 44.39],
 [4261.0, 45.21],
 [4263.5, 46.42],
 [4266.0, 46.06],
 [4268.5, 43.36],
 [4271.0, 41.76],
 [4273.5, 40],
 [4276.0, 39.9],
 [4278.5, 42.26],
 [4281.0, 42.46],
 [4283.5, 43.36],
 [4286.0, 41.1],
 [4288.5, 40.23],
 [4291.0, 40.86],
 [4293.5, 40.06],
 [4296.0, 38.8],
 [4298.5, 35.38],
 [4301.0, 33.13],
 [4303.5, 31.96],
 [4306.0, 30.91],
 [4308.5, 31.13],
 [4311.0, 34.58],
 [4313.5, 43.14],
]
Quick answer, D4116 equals -1.5 angstroms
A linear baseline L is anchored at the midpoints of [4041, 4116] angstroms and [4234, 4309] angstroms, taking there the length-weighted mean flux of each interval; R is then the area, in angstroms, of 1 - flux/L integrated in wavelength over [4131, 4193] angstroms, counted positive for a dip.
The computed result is 2.3 angstroms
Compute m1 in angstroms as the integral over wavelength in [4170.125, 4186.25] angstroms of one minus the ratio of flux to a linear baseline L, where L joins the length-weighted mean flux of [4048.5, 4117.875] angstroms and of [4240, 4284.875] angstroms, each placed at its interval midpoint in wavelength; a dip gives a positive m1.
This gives 1.98 angstroms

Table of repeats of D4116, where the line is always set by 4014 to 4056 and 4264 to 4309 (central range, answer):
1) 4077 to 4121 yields -2.4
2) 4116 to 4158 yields -0.3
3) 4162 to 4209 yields 0.9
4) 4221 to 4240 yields -0.5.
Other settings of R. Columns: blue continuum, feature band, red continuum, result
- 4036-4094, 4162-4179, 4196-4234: 0.24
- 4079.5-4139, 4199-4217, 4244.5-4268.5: 1.22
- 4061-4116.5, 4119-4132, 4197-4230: -0.16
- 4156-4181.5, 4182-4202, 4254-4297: 1.35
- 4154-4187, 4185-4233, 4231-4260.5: 2.37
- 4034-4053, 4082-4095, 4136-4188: -2.34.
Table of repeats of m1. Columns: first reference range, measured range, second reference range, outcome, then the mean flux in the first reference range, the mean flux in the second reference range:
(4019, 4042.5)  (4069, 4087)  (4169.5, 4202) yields -0.5 angstroms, 41.2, 37.8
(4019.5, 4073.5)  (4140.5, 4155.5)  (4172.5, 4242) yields 0.6 angstroms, 39.8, 40.1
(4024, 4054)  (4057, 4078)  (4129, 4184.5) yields 0.8 angstroms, 40.1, 39.7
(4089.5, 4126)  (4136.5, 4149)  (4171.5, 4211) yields 0.1 angstroms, 42.2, 38.7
